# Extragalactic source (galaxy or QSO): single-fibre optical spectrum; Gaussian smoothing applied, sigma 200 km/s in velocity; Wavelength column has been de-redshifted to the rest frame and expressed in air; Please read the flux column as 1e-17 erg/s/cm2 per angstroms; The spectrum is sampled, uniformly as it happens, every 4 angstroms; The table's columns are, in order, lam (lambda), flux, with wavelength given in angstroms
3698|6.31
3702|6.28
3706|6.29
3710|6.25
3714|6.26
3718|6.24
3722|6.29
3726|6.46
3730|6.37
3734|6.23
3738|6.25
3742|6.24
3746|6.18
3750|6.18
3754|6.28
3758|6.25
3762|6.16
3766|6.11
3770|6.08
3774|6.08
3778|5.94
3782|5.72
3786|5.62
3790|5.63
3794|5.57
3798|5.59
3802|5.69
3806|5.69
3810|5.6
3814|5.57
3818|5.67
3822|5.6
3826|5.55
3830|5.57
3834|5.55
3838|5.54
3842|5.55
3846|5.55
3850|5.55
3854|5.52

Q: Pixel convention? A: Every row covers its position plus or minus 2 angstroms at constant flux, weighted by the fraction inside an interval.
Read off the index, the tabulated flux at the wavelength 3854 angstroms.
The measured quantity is 5.52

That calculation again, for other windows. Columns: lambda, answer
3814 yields 5.57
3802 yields 5.69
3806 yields 5.69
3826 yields 5.55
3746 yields 6.18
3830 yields 5.57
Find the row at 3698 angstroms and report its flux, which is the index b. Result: 6.31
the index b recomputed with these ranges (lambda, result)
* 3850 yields 5.55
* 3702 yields 6.28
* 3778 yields 5.94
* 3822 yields 5.6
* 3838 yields 5.54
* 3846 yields 5.55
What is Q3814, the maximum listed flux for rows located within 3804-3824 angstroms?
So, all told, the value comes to 5.69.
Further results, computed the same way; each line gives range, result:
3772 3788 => 6.08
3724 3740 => 6.46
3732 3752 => 6.25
